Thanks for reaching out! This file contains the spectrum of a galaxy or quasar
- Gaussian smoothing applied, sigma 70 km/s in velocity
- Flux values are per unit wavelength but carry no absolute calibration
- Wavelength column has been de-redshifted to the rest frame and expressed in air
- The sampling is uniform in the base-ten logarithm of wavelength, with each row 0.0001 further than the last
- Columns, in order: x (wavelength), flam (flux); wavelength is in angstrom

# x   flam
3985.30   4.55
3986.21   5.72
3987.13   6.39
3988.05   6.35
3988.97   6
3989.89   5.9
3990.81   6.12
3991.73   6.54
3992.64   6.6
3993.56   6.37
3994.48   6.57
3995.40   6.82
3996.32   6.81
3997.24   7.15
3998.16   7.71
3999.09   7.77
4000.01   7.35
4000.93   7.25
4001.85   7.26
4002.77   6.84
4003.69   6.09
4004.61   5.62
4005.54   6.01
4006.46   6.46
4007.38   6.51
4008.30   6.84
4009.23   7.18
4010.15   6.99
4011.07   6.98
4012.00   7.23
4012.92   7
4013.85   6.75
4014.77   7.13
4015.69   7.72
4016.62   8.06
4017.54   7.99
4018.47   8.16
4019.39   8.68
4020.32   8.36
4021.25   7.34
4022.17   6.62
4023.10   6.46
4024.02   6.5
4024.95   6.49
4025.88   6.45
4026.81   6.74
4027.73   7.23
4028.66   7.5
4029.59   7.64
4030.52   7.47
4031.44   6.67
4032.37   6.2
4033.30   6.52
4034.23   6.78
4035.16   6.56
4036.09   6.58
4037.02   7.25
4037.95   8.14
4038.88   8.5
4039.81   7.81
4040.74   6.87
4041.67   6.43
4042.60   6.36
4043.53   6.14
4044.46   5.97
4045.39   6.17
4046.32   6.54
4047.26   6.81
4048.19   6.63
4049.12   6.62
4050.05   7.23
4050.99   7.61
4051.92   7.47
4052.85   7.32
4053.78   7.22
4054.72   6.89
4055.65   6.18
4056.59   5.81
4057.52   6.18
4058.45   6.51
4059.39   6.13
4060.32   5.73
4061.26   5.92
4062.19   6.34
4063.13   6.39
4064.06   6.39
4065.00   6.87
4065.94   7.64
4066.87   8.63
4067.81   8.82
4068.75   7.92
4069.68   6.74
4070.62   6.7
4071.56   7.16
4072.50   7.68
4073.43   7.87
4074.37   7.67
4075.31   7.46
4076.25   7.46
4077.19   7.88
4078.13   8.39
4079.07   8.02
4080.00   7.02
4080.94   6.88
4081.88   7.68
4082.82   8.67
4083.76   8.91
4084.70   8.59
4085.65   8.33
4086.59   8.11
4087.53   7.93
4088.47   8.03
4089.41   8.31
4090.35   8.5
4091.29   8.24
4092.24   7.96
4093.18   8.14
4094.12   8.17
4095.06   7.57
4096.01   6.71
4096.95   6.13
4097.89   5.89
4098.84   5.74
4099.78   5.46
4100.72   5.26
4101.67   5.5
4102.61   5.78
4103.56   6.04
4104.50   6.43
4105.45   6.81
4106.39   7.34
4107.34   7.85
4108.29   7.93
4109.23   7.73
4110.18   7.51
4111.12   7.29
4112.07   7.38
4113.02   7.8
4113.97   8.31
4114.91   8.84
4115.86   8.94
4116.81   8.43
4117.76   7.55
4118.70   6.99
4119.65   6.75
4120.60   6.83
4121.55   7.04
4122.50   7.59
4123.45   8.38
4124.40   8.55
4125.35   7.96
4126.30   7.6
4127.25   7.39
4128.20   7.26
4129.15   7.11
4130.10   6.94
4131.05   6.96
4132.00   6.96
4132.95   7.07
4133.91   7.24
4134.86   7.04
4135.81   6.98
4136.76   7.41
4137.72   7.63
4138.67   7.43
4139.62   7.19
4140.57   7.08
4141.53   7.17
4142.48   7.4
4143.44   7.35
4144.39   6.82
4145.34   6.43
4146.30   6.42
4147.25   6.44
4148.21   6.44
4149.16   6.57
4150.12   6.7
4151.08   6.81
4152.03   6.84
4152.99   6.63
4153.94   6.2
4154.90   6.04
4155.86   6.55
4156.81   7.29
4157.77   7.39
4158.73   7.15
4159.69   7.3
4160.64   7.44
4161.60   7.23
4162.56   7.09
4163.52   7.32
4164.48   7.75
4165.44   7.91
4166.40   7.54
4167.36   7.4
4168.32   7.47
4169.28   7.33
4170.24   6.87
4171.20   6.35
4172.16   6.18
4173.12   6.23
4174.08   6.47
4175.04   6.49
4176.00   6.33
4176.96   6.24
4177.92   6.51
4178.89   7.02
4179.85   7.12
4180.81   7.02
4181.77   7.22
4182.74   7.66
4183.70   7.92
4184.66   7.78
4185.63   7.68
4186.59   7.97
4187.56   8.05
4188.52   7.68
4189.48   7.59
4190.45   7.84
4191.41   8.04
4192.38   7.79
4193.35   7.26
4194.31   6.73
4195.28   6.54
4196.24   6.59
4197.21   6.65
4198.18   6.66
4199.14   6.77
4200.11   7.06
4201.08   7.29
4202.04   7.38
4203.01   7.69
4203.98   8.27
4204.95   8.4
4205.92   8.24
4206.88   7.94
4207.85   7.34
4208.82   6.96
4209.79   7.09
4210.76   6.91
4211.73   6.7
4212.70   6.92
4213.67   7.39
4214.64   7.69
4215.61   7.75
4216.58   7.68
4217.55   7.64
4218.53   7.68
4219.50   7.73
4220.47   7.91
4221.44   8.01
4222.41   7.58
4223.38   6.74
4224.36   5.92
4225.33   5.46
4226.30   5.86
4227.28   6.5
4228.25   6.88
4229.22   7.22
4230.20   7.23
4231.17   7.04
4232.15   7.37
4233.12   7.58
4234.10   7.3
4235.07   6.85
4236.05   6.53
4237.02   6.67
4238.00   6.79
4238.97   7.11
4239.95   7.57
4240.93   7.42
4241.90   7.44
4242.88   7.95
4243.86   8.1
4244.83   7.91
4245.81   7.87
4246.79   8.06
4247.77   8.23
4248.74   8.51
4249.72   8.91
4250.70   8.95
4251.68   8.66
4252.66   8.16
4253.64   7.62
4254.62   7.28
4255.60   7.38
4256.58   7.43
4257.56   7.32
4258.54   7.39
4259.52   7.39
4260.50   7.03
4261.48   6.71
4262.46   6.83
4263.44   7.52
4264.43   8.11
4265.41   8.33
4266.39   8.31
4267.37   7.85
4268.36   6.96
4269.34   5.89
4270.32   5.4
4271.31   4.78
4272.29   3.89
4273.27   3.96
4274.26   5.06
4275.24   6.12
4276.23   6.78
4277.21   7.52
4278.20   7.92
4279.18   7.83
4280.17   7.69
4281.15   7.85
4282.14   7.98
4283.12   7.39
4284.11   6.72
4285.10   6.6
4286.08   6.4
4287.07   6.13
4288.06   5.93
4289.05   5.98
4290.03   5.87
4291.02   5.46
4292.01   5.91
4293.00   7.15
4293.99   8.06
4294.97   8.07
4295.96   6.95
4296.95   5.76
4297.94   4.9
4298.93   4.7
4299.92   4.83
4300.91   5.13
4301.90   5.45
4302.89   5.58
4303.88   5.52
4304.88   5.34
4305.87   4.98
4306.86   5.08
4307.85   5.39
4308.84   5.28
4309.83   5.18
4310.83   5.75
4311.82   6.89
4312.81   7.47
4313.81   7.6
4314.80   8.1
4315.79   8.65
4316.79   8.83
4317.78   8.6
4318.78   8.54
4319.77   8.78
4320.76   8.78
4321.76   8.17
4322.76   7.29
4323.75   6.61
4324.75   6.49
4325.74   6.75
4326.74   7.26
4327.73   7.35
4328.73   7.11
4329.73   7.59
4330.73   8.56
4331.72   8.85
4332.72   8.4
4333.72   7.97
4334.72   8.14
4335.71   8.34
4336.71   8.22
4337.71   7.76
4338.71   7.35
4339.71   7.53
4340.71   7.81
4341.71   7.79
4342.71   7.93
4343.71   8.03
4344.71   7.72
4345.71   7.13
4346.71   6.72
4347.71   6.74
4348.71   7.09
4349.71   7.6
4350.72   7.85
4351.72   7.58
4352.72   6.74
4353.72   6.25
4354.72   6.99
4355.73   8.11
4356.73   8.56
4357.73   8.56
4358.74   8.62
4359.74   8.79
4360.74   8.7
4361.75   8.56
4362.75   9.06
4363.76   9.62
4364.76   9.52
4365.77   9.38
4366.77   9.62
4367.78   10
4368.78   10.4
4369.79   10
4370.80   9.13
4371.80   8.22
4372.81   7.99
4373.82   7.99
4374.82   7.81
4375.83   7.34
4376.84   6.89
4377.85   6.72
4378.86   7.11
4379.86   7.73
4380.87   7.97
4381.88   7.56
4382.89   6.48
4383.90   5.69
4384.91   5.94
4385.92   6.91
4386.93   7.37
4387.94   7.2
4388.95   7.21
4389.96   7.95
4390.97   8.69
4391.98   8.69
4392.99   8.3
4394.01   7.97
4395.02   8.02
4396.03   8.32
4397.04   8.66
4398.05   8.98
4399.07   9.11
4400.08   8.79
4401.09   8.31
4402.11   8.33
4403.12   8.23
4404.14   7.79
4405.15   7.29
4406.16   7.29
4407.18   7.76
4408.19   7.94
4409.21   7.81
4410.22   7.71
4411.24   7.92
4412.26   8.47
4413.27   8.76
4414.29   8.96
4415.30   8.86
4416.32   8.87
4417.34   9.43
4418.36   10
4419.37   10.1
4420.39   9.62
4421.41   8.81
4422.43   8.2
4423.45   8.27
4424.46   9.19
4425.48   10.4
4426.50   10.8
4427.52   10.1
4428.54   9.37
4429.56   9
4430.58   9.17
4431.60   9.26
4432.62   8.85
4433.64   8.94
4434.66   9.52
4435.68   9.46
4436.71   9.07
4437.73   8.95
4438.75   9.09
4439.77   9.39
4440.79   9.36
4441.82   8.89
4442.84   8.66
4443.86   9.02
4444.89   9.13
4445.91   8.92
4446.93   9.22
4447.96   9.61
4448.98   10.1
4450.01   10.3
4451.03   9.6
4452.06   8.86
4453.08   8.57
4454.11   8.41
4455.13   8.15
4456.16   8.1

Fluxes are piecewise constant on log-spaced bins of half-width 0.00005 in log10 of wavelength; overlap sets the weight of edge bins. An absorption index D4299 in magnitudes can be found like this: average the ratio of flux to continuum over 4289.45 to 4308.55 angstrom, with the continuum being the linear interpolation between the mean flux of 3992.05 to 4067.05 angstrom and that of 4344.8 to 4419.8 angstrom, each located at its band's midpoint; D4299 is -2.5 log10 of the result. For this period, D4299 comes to 0.33 mag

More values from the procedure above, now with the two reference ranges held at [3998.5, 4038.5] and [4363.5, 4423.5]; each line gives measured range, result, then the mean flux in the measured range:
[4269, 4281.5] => 0.262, 6.19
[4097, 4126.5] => 0.025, 7.19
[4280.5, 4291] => 0.189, 6.65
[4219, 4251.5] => 0.053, 7.38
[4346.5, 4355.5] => 0.146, 7.1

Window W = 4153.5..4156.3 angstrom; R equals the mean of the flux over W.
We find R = 6.25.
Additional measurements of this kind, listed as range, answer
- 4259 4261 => 7.22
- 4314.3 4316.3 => 8.38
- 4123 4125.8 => 8.3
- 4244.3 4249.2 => 8.13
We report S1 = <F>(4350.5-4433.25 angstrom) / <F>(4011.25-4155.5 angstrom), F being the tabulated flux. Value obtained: 1.17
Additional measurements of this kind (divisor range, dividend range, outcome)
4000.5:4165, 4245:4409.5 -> 1.04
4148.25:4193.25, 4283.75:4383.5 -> 1.04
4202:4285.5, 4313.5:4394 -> 1.09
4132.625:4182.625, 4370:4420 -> 1.15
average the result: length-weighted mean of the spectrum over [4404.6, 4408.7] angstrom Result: 7.58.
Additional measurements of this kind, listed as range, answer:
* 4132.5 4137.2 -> 7.14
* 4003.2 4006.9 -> 6.05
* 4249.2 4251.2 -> 8.9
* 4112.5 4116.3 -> 8.45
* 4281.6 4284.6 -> 7.37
